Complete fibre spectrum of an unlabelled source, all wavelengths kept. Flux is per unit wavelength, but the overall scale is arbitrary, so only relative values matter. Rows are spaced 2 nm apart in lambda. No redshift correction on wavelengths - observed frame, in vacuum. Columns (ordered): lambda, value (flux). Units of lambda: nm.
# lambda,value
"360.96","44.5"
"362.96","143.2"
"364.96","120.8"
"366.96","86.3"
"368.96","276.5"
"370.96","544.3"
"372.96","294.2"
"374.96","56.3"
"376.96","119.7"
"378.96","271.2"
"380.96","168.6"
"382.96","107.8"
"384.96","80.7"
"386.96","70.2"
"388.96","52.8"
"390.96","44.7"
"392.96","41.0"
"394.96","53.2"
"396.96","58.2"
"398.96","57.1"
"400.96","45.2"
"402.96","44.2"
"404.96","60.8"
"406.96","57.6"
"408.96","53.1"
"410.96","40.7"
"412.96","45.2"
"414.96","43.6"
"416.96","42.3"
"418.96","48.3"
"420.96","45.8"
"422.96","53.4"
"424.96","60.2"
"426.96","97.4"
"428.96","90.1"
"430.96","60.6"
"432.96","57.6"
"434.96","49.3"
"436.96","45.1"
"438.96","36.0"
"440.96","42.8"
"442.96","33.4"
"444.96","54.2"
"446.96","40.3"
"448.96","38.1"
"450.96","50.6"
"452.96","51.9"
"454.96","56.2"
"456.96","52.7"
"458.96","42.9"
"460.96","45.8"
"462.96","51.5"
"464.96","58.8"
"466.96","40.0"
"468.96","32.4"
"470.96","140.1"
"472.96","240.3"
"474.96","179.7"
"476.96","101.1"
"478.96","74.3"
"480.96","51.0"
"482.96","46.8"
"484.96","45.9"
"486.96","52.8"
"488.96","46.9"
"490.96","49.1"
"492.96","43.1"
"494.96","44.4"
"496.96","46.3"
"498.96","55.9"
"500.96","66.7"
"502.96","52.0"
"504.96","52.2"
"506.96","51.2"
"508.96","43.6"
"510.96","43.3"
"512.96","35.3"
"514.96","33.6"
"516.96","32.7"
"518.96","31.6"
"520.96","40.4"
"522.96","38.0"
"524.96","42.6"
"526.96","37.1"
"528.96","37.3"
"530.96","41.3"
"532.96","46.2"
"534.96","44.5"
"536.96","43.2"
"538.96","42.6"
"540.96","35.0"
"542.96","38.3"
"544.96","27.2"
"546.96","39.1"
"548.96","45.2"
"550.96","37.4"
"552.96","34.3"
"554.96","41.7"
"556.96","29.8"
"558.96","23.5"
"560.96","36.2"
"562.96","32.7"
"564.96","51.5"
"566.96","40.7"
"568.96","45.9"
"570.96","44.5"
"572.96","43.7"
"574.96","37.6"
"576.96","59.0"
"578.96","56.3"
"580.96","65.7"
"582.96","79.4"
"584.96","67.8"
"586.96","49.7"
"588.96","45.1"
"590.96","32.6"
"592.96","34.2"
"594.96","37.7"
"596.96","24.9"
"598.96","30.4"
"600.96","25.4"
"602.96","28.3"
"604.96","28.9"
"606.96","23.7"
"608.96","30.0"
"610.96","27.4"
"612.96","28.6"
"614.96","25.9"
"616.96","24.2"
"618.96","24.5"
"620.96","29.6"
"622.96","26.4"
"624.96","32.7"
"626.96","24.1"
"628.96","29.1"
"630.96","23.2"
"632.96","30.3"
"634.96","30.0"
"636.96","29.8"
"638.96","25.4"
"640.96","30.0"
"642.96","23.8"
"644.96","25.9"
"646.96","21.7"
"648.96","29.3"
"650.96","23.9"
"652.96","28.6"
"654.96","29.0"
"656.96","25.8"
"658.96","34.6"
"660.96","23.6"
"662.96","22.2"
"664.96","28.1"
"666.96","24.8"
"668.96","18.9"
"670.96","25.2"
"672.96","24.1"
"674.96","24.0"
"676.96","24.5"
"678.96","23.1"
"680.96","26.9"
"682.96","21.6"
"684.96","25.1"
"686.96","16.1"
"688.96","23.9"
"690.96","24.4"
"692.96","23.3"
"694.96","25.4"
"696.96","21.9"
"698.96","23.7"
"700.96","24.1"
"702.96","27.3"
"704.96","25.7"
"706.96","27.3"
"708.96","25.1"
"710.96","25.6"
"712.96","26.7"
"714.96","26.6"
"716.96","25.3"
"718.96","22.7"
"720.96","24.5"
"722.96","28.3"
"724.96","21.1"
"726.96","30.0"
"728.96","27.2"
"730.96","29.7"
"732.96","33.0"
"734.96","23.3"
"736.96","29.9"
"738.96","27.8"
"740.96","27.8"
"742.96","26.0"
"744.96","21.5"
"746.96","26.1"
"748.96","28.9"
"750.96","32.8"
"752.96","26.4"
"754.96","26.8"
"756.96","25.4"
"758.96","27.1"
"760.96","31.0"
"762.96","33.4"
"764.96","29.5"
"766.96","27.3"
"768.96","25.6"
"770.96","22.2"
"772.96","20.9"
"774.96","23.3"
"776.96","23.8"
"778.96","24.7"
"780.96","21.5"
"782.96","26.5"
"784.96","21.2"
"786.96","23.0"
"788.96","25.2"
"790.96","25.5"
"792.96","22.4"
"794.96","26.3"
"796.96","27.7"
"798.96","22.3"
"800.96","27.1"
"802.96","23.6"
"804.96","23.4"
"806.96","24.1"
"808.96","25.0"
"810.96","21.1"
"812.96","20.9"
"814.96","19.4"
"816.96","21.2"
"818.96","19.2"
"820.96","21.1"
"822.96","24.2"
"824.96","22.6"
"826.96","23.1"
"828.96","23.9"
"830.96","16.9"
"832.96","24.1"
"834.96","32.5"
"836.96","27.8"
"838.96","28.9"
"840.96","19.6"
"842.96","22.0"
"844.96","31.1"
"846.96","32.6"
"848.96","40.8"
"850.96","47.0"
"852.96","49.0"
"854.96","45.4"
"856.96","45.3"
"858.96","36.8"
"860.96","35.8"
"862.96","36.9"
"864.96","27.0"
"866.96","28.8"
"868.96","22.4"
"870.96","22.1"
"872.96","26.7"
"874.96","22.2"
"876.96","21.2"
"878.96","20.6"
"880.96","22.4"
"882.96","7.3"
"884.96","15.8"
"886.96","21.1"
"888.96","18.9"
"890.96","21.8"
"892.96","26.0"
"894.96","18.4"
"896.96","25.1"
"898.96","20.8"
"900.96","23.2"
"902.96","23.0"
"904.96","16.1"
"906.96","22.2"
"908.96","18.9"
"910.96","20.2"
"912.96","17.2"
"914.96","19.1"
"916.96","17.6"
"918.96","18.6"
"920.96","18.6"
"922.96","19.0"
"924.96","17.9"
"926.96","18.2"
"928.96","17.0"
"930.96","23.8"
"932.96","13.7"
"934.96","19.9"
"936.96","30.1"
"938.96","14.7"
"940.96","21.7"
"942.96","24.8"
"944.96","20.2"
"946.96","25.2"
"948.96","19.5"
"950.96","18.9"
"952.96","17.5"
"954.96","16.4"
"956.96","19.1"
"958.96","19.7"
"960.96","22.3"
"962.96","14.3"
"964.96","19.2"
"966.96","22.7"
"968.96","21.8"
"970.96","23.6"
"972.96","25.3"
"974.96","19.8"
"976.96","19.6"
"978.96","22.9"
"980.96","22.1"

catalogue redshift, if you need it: 2.057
